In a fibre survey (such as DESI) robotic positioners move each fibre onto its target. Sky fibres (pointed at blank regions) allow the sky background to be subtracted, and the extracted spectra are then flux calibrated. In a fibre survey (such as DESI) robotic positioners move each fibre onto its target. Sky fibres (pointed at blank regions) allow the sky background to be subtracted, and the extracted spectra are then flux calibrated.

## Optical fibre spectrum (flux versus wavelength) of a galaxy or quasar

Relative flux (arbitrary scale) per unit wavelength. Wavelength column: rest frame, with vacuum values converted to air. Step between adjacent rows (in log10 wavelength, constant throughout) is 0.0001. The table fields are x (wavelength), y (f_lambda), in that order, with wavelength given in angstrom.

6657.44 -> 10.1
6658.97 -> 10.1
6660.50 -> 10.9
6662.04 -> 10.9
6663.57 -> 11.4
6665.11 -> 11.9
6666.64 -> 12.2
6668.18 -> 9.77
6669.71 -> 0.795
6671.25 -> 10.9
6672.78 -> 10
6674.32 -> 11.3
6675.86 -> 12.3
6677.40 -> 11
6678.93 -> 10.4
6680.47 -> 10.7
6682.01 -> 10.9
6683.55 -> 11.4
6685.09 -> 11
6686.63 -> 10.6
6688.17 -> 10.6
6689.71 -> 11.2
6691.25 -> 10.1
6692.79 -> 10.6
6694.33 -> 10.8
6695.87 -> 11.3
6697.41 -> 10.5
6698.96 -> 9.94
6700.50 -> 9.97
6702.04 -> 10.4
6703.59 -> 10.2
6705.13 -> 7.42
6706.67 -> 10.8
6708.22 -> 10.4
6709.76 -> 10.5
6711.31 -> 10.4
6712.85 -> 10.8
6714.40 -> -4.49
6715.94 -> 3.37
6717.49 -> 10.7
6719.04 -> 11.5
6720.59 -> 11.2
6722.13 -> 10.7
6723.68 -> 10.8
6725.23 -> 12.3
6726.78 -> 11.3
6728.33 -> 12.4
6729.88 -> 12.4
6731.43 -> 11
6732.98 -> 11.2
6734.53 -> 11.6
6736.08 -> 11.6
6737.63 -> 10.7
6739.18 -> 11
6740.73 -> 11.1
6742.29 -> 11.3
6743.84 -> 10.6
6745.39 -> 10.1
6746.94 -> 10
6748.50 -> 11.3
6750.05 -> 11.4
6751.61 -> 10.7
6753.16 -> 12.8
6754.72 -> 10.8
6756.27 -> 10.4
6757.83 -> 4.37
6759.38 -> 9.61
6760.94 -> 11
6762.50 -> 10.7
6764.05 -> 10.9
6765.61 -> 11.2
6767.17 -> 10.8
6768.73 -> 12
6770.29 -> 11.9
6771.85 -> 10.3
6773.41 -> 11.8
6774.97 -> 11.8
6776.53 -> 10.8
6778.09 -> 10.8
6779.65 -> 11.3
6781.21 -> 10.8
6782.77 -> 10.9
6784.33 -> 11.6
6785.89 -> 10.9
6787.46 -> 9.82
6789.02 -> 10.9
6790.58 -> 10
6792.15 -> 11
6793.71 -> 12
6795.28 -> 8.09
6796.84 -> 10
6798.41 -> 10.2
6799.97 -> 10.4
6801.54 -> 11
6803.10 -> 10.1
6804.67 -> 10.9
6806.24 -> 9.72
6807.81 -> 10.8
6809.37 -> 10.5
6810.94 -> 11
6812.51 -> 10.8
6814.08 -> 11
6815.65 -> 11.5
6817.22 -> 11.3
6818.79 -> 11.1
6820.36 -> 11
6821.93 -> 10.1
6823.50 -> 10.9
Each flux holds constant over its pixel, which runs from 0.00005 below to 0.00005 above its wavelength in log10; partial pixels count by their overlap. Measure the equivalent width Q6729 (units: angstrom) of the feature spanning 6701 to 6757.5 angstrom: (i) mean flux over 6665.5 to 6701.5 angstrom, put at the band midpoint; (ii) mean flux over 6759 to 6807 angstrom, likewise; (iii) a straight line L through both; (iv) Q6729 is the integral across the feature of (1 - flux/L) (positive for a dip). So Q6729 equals 1.6 angstrom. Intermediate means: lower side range 10.4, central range 10.3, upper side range 10.8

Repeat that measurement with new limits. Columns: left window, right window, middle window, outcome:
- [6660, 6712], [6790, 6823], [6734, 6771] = -0.8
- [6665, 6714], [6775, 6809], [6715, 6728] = 0.3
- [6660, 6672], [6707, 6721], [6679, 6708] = -5.0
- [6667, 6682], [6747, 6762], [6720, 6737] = -2.3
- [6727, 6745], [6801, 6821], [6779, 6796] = 0.5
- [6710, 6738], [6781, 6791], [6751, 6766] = 0.3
